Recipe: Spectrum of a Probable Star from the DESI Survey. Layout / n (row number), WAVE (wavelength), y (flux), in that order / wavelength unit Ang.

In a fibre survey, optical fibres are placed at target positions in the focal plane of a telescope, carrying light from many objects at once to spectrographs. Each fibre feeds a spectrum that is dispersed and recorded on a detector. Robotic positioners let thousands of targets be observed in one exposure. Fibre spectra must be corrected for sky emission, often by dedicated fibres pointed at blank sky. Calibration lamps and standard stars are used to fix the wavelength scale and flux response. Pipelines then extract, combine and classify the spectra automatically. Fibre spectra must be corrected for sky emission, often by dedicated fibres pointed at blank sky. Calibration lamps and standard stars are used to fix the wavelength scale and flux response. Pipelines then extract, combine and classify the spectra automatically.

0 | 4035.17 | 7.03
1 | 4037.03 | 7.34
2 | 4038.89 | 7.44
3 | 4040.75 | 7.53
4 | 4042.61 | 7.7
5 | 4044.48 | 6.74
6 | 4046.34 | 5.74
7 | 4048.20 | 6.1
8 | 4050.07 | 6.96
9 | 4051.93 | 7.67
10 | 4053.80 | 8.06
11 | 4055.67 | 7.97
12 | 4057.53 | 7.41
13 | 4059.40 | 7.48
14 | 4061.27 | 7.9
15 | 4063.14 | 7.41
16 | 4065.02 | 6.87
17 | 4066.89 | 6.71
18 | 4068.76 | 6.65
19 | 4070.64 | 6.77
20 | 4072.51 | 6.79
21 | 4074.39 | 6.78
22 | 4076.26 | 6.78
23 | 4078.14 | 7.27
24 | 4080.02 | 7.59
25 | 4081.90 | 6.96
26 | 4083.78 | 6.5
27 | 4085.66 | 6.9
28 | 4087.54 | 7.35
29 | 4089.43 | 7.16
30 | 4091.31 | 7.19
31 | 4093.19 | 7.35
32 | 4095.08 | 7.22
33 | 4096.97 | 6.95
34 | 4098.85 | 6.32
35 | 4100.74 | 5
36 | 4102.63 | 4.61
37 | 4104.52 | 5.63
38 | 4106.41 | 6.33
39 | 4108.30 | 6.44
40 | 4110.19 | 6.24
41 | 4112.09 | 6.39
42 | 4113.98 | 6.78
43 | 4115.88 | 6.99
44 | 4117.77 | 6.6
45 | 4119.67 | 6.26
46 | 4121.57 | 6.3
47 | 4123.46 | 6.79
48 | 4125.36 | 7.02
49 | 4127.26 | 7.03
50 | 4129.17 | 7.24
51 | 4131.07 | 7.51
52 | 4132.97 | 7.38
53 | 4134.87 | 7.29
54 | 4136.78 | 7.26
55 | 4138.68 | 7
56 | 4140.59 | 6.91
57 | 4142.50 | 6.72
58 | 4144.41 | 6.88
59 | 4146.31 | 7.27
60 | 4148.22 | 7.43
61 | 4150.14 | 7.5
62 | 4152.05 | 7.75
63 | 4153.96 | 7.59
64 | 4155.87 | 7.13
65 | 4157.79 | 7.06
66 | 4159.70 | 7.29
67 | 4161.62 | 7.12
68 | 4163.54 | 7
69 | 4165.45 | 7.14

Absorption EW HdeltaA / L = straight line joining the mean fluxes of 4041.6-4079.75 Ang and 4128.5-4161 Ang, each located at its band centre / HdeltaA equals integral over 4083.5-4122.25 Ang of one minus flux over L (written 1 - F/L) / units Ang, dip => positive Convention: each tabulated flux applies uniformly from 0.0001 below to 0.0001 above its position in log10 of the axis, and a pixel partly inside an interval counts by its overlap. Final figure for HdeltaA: 3.6 Ang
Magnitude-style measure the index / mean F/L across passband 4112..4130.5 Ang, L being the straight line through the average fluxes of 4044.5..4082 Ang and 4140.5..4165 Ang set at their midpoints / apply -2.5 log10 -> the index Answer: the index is 0.06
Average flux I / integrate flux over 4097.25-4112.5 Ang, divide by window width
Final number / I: 5.9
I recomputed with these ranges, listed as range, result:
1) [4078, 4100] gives 7.04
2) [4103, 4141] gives 6.74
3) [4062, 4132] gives 6.72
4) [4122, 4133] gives 7.11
